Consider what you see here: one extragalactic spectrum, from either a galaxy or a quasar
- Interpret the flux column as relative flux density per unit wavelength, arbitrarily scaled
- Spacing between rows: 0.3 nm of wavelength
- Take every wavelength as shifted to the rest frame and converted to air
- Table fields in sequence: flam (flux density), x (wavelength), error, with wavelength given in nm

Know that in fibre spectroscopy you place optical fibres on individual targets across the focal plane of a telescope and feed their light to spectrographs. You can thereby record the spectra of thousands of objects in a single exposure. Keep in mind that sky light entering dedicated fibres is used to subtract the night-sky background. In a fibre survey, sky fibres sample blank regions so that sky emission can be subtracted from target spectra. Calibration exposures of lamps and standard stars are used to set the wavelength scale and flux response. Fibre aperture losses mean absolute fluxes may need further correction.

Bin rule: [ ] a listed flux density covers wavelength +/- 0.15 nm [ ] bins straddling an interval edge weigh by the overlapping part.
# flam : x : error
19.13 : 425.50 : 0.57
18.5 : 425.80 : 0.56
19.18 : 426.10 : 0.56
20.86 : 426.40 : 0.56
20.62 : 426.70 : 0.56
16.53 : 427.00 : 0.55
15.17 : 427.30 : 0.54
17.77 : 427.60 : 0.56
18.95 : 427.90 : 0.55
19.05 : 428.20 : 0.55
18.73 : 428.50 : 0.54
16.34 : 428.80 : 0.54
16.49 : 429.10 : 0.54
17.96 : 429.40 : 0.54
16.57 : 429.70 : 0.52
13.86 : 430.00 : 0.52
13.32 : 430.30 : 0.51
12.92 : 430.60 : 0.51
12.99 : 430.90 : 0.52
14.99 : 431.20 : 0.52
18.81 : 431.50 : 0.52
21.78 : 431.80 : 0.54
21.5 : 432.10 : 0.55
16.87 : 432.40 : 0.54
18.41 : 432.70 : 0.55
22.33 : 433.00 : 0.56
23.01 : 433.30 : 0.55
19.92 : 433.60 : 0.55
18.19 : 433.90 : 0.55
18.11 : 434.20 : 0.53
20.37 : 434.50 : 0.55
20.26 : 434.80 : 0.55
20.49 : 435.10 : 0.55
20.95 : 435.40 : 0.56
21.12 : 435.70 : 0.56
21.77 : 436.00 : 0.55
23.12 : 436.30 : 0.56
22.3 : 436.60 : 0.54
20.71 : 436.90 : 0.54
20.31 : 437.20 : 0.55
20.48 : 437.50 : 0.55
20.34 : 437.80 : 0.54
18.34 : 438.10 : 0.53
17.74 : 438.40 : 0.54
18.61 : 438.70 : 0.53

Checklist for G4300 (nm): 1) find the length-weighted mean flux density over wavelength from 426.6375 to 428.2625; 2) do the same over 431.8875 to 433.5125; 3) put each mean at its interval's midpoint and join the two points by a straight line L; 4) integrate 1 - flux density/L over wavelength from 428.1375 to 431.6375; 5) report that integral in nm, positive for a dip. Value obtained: 0.57 nm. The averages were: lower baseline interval 17.8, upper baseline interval 20.5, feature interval 15.9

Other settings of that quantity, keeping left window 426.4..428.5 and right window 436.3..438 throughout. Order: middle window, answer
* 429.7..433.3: 0.40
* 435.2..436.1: -0.03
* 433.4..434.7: 0.05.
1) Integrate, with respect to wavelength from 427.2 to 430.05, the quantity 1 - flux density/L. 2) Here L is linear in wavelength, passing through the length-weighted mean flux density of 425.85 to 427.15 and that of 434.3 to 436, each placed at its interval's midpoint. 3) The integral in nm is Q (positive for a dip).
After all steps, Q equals 0.341 nm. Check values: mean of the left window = 19.2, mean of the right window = 20.7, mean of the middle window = 17.2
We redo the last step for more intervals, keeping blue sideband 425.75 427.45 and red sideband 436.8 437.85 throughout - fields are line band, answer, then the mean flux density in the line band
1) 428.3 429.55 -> 0.10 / 17.4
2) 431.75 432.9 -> 0.00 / 19.6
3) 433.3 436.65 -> -0.10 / 20.7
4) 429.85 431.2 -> 0.40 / 13.5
